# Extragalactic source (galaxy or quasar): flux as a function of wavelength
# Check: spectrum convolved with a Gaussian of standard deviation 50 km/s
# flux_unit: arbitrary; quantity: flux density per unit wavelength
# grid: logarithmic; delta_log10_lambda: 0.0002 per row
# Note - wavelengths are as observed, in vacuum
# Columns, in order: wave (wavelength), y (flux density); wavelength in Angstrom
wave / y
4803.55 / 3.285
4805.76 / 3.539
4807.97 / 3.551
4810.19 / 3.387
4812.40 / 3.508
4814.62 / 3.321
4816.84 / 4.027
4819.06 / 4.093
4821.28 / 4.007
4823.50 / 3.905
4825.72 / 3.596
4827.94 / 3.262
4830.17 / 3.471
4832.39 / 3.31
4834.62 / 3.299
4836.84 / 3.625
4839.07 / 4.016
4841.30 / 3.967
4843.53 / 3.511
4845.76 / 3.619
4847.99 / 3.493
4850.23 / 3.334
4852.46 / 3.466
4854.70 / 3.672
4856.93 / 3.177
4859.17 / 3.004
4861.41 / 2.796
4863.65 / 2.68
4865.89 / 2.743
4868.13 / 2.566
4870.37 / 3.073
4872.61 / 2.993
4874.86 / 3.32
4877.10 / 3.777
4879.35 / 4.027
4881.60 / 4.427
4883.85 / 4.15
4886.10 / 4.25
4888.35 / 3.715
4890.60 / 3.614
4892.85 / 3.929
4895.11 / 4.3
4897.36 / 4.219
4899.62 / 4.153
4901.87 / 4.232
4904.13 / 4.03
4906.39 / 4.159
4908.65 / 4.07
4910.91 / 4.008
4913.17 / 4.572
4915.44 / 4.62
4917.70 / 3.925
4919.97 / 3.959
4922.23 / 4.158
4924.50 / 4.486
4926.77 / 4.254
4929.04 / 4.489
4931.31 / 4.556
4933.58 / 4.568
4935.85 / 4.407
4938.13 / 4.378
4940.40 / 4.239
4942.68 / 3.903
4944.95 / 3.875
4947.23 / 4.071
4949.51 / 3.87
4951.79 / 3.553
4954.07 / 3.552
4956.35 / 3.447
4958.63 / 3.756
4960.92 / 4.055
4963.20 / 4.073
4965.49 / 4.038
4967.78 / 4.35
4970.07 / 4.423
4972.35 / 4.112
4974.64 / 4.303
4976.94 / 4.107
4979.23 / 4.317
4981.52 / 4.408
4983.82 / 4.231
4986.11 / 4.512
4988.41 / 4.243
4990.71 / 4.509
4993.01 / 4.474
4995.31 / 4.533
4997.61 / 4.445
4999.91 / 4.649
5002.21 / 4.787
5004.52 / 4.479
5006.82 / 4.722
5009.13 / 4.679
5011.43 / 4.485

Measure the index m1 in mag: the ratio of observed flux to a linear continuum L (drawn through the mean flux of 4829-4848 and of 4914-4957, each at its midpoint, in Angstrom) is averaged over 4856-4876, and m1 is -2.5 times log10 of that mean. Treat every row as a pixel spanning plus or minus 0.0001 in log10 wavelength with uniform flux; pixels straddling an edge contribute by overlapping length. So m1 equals 0.27 mag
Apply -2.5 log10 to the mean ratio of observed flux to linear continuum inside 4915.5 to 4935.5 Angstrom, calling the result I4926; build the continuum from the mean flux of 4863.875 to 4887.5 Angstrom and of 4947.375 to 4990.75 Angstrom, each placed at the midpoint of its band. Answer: -0.135 mag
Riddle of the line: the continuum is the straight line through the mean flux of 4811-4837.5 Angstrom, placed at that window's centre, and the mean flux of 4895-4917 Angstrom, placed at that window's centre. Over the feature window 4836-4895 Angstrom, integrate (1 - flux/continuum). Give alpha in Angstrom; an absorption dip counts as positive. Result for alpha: 6.22 Angstrom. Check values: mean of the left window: 3.62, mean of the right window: 4.23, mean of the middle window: 3.51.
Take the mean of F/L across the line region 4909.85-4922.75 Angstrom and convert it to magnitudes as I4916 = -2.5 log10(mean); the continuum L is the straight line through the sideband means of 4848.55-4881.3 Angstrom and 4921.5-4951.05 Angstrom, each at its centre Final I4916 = -0.07 mag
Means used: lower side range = 3.22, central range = 4.21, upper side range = 4.24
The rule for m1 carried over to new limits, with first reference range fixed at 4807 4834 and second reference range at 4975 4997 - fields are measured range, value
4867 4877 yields 0.25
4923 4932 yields -0.08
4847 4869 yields 0.22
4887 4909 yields -0.02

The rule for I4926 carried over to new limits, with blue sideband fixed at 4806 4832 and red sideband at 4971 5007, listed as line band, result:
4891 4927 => -0.034 mag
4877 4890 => -0.035 mag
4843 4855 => 0.080 mag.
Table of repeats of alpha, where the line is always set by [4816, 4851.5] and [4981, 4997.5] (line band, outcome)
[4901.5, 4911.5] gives -0.2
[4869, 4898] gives 0.7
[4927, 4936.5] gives -0.8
